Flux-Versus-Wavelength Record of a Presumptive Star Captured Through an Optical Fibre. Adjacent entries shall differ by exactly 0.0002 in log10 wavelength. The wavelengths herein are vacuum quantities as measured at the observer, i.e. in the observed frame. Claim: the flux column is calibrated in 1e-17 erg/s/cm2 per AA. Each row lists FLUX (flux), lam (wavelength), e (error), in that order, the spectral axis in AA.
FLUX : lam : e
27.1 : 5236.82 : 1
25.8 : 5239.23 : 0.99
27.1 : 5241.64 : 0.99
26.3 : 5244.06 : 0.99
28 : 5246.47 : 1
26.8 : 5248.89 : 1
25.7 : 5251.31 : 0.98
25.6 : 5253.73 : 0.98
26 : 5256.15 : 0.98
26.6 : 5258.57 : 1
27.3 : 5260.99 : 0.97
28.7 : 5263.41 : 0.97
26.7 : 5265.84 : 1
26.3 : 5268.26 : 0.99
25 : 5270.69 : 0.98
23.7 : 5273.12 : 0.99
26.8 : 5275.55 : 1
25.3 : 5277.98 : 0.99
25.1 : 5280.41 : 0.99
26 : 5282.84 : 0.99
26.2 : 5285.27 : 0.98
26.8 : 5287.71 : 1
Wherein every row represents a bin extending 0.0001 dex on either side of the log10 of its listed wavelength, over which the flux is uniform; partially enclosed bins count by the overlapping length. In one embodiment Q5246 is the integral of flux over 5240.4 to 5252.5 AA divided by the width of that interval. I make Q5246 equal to 26.8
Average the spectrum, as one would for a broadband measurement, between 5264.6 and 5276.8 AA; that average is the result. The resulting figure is 25.7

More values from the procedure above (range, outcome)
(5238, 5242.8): 26.5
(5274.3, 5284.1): 25.8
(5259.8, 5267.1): 27.6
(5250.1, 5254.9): 25.6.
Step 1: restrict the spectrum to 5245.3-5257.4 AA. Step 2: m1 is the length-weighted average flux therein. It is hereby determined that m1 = 26.4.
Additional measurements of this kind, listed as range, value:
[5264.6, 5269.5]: 26.5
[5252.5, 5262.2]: 26.4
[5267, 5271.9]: 25.7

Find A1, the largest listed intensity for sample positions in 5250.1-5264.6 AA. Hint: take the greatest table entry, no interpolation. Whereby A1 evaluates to 28.7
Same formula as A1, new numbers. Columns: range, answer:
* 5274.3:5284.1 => 26.8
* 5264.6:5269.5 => 26.7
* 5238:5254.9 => 28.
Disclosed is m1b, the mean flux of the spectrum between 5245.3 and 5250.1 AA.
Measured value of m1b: 27.4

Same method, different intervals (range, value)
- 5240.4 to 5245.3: 26.7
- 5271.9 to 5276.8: 25.2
